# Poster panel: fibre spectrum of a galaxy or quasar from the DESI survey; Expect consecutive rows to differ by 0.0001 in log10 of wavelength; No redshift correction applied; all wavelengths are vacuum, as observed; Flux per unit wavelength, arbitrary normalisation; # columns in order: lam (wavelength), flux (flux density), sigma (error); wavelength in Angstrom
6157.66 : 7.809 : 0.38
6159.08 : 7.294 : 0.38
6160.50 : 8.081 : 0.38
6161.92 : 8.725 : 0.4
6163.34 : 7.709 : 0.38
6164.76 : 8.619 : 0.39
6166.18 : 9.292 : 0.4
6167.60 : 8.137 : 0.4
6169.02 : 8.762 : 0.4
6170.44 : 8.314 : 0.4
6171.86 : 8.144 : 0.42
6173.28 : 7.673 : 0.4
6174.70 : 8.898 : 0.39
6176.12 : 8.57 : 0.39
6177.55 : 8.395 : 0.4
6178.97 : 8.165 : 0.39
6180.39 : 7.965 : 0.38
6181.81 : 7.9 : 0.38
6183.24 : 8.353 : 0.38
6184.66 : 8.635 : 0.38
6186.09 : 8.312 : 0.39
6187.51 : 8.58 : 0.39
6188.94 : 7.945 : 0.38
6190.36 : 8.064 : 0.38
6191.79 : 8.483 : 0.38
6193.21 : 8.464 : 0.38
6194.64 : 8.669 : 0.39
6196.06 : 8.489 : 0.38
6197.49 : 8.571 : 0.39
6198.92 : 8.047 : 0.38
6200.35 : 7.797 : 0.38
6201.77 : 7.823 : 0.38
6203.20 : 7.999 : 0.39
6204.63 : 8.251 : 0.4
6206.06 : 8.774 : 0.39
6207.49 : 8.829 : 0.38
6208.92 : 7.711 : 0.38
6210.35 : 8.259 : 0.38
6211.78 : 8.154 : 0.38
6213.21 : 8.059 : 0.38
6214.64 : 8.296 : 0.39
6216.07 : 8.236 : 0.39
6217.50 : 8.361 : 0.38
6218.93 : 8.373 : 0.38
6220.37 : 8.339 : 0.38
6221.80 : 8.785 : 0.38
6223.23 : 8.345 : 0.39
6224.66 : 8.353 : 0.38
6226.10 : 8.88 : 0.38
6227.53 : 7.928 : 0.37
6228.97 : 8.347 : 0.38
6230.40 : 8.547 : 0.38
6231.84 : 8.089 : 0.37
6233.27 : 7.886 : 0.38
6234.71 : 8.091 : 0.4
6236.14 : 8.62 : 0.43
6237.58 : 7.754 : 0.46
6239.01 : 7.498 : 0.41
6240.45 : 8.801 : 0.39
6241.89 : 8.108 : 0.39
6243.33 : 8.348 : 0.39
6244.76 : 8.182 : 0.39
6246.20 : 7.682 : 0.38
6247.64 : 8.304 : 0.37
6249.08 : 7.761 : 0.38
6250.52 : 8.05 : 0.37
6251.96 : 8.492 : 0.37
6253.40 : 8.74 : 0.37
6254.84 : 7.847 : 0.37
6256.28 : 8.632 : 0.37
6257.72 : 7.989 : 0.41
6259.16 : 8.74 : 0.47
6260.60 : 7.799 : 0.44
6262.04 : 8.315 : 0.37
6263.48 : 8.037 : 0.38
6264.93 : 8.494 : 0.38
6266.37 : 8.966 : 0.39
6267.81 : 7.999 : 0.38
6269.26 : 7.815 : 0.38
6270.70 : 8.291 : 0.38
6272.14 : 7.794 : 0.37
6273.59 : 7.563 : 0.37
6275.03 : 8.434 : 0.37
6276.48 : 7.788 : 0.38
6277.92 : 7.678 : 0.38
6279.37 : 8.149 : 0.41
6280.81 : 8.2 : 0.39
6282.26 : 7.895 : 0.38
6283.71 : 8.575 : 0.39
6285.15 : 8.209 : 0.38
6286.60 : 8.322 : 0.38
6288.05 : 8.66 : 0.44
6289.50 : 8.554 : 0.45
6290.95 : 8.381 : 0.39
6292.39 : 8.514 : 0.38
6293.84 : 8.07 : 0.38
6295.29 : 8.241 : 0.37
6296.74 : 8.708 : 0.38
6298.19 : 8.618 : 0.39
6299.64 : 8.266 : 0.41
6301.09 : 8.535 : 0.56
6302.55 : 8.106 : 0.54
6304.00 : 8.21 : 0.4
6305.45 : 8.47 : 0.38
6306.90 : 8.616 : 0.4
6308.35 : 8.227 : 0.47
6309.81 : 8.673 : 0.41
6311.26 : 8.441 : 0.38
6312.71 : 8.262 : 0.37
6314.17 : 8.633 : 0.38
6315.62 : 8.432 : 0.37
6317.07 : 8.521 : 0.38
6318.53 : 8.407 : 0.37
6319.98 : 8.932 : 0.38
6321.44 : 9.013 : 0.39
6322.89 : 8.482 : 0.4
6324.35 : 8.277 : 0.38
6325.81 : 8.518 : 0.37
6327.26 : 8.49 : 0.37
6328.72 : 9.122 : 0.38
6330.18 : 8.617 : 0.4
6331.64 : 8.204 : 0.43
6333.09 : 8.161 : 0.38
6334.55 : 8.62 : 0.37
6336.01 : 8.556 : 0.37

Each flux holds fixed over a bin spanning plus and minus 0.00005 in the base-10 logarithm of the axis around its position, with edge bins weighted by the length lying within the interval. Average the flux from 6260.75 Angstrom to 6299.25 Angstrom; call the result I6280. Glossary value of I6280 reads 8.24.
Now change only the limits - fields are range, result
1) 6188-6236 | 8.29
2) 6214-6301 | 8.25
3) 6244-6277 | 8.16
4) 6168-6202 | 8.3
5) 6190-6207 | 8.3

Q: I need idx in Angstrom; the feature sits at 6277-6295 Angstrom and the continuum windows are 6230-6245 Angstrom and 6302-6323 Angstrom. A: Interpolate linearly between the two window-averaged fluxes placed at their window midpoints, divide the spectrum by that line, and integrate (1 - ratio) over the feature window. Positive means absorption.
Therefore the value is 0.3 Angstrom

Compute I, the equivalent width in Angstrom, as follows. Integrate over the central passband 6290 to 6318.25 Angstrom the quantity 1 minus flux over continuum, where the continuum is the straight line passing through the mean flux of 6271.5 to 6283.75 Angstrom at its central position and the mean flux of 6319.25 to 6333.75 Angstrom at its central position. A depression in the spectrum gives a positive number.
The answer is -0.4 Angstrom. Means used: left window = 7.97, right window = 8.59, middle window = 8.42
